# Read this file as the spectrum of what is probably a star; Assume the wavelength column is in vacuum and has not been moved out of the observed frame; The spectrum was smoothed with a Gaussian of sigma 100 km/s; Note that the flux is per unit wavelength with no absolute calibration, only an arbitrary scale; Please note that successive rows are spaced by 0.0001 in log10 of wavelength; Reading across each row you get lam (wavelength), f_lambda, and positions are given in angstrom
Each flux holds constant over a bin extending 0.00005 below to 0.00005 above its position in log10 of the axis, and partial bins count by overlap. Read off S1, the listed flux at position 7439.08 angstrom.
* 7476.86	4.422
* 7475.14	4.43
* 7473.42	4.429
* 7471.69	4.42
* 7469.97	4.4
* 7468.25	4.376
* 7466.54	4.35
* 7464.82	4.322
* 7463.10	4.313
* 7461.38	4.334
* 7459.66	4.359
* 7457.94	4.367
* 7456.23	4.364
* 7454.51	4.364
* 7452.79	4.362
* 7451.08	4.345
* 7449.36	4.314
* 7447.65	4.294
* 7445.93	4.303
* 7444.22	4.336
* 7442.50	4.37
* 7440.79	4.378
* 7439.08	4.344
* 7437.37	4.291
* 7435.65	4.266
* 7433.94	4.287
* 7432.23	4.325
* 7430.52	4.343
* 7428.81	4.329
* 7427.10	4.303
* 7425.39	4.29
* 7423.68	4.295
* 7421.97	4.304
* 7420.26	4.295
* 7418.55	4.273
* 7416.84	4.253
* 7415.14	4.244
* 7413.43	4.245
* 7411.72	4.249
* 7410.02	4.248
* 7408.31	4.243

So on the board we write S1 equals 4.344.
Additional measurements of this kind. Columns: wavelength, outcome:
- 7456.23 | 4.364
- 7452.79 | 4.362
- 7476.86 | 4.422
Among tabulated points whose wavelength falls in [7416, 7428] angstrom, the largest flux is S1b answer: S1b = 4.304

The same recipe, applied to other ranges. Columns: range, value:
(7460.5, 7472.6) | 4.42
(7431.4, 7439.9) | 4.344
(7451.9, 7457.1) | 4.364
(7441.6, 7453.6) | 4.37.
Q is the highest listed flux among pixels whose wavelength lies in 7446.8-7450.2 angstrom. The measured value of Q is 4.314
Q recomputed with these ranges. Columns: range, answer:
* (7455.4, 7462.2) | 4.367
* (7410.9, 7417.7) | 4.253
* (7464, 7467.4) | 4.35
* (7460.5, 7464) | 4.334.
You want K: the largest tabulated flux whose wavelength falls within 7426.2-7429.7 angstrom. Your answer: 4.329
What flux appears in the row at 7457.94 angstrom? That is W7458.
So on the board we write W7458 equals 4.367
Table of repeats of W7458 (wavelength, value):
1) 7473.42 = 4.429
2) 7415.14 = 4.244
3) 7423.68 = 4.295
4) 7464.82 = 4.322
